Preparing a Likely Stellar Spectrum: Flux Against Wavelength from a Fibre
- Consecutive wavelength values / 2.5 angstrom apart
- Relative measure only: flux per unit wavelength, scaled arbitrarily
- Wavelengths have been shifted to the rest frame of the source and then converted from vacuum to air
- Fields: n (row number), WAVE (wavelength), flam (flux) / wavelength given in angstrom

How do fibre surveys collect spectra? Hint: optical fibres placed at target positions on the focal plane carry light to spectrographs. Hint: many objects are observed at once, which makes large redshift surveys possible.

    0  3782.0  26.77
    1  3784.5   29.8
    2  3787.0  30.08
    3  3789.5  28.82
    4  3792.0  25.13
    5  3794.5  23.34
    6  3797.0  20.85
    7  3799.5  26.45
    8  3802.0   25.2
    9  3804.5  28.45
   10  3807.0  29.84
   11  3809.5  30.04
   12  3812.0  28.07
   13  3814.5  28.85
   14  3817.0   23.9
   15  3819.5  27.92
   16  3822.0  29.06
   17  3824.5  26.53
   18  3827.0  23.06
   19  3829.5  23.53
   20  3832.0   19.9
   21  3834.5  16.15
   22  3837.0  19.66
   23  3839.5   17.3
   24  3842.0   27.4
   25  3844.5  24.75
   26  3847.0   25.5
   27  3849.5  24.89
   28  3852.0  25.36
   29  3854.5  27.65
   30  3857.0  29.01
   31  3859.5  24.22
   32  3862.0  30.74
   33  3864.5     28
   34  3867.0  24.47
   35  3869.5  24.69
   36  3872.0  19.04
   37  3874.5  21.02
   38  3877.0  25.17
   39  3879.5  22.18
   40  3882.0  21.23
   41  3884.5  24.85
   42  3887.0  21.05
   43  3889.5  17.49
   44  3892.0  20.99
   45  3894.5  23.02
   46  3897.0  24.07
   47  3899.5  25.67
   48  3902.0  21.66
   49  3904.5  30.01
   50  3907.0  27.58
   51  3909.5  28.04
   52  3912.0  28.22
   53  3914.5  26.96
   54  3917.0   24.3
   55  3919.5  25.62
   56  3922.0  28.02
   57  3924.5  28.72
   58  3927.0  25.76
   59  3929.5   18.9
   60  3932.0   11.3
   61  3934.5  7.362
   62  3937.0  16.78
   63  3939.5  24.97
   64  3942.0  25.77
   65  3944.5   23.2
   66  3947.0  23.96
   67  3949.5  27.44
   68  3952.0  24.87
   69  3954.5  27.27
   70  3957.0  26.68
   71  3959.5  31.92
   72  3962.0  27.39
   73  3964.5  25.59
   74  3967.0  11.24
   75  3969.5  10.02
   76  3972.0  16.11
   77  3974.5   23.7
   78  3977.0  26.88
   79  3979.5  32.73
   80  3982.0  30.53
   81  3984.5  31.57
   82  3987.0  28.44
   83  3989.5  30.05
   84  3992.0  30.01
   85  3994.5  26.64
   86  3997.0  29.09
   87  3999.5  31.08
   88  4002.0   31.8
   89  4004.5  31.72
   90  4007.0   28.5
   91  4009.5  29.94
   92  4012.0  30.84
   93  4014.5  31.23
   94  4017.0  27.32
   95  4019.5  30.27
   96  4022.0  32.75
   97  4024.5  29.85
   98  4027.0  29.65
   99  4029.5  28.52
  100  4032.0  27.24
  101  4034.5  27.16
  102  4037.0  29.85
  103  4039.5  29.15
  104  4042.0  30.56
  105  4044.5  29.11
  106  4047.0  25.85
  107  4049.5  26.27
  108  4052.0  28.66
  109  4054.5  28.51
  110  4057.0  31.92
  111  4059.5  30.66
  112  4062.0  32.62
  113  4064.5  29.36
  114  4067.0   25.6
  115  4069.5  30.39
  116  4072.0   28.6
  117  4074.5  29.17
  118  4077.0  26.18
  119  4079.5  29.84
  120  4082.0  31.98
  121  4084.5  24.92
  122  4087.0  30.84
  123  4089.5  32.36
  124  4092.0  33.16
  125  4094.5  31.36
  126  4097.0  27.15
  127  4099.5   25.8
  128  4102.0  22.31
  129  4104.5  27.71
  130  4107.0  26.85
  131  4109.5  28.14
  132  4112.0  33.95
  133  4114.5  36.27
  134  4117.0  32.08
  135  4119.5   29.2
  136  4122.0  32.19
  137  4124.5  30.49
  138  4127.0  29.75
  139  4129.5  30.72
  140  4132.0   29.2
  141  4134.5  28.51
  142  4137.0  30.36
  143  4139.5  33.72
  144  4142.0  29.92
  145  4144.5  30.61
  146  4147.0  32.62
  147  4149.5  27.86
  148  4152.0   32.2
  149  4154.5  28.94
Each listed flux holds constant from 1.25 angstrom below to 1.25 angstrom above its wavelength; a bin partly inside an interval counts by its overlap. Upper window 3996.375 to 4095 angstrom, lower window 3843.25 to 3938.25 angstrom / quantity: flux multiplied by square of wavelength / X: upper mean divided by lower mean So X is 1.3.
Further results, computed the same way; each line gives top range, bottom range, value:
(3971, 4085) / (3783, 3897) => 1.29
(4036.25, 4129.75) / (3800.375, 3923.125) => 1.32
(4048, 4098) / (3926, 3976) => 1.46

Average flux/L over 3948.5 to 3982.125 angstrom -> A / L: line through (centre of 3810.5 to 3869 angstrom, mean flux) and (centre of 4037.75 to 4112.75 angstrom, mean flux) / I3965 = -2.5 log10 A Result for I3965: 0.12 mag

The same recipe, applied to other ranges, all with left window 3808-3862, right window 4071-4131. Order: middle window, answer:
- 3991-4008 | -0.07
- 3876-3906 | 0.13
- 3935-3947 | 0.22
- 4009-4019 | -0.06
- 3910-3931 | 0.03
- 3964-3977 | 0.47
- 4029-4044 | -0.01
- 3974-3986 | -0.07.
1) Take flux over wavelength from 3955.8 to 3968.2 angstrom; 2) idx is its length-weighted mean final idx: 24.6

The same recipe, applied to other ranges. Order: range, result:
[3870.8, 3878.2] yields 21.7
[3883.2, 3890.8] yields 21.1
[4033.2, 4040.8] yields 28.7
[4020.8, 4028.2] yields 30.7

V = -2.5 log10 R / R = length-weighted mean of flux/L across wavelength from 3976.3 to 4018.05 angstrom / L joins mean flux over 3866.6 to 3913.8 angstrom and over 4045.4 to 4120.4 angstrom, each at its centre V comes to -0.121 mag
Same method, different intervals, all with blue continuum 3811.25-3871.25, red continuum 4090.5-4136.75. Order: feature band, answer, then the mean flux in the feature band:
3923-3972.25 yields 0.22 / 21.9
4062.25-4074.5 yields 0.00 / 28.9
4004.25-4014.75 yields -0.09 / 30.2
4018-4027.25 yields -0.09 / 30.6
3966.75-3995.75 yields 0.09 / 25.3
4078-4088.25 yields 0.00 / 29.3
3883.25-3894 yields 0.21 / 21.2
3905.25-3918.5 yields -0.04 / 27.1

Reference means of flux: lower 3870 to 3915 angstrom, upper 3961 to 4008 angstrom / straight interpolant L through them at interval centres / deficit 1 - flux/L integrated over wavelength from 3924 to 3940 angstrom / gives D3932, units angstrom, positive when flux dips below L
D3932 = 4.2 angstrom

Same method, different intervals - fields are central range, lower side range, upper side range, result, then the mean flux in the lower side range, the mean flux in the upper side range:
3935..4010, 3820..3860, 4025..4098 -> 3.36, 24.1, 29.2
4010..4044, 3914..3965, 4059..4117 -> -3.07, 23.9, 29.4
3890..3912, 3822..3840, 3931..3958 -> -3.34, 21.6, 21.8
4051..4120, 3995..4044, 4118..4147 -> 1.64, 29.8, 30.5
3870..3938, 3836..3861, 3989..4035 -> 9.12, 24.7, 29.7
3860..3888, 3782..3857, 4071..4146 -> 2.57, 25.5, 29.8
